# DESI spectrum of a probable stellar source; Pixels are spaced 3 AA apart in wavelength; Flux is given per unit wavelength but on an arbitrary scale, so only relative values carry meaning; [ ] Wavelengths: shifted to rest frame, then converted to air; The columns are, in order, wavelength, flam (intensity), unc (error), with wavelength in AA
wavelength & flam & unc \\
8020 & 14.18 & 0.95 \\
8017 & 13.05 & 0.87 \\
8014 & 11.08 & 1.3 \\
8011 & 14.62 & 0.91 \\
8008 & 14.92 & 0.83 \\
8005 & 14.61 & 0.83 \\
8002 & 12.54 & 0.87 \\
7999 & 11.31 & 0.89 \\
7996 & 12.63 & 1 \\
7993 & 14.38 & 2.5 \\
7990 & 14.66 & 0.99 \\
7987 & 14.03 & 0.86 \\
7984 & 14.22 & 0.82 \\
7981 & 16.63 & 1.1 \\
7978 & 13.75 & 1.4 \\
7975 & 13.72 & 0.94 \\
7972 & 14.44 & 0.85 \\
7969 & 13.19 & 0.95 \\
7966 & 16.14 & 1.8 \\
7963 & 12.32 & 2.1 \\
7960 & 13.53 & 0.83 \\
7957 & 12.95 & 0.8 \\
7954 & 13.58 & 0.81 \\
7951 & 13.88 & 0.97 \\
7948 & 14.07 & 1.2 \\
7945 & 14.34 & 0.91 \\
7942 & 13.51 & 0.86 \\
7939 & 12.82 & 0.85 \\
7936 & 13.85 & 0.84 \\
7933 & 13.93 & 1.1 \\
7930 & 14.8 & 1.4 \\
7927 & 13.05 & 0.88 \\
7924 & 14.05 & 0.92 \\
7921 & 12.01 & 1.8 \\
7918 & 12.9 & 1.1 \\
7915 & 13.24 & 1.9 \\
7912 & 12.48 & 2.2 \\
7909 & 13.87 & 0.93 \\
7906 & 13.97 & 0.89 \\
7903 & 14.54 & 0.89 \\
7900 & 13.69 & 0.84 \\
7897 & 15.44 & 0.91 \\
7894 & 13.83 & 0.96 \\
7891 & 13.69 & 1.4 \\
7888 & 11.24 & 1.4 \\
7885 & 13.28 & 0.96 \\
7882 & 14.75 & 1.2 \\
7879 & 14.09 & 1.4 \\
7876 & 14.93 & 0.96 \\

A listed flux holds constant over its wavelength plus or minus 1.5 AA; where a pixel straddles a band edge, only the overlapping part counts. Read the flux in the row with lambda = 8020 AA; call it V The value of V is 14.18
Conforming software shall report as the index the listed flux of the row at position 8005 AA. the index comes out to 14.61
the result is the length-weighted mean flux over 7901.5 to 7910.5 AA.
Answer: 14.1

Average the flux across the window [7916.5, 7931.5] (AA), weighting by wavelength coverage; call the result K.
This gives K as 13.4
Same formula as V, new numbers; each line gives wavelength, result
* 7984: 14.22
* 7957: 12.95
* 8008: 14.92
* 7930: 14.8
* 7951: 13.88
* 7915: 13.24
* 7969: 13.19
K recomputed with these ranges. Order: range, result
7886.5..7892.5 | 12.5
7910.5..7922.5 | 12.7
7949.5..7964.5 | 13.3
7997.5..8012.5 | 13.6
